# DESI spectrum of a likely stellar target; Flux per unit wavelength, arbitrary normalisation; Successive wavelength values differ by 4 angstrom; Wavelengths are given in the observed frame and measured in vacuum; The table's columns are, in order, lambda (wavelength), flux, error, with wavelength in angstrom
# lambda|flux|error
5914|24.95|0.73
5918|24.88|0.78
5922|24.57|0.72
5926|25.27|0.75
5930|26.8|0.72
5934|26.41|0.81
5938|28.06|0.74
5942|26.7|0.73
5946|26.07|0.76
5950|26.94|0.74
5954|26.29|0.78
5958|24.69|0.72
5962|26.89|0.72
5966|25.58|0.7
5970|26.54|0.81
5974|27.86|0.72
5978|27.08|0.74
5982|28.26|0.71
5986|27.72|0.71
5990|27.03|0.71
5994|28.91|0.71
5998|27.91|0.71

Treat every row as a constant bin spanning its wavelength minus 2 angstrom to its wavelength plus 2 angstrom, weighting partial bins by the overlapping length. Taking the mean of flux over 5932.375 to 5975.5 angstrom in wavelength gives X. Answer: 26.5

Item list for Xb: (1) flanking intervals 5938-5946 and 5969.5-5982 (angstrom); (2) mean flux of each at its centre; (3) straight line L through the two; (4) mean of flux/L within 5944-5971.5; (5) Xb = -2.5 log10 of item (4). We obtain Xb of 0.040 mag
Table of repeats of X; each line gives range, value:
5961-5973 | 26.4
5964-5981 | 26.9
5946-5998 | 27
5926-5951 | 26.7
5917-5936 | 25.6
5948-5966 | 26.1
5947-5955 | 26.6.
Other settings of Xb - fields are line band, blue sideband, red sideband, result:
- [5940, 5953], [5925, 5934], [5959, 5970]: -0.02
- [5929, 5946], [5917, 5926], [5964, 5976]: -0.06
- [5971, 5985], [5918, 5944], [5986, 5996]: 0.00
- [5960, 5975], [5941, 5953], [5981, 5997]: 0.02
